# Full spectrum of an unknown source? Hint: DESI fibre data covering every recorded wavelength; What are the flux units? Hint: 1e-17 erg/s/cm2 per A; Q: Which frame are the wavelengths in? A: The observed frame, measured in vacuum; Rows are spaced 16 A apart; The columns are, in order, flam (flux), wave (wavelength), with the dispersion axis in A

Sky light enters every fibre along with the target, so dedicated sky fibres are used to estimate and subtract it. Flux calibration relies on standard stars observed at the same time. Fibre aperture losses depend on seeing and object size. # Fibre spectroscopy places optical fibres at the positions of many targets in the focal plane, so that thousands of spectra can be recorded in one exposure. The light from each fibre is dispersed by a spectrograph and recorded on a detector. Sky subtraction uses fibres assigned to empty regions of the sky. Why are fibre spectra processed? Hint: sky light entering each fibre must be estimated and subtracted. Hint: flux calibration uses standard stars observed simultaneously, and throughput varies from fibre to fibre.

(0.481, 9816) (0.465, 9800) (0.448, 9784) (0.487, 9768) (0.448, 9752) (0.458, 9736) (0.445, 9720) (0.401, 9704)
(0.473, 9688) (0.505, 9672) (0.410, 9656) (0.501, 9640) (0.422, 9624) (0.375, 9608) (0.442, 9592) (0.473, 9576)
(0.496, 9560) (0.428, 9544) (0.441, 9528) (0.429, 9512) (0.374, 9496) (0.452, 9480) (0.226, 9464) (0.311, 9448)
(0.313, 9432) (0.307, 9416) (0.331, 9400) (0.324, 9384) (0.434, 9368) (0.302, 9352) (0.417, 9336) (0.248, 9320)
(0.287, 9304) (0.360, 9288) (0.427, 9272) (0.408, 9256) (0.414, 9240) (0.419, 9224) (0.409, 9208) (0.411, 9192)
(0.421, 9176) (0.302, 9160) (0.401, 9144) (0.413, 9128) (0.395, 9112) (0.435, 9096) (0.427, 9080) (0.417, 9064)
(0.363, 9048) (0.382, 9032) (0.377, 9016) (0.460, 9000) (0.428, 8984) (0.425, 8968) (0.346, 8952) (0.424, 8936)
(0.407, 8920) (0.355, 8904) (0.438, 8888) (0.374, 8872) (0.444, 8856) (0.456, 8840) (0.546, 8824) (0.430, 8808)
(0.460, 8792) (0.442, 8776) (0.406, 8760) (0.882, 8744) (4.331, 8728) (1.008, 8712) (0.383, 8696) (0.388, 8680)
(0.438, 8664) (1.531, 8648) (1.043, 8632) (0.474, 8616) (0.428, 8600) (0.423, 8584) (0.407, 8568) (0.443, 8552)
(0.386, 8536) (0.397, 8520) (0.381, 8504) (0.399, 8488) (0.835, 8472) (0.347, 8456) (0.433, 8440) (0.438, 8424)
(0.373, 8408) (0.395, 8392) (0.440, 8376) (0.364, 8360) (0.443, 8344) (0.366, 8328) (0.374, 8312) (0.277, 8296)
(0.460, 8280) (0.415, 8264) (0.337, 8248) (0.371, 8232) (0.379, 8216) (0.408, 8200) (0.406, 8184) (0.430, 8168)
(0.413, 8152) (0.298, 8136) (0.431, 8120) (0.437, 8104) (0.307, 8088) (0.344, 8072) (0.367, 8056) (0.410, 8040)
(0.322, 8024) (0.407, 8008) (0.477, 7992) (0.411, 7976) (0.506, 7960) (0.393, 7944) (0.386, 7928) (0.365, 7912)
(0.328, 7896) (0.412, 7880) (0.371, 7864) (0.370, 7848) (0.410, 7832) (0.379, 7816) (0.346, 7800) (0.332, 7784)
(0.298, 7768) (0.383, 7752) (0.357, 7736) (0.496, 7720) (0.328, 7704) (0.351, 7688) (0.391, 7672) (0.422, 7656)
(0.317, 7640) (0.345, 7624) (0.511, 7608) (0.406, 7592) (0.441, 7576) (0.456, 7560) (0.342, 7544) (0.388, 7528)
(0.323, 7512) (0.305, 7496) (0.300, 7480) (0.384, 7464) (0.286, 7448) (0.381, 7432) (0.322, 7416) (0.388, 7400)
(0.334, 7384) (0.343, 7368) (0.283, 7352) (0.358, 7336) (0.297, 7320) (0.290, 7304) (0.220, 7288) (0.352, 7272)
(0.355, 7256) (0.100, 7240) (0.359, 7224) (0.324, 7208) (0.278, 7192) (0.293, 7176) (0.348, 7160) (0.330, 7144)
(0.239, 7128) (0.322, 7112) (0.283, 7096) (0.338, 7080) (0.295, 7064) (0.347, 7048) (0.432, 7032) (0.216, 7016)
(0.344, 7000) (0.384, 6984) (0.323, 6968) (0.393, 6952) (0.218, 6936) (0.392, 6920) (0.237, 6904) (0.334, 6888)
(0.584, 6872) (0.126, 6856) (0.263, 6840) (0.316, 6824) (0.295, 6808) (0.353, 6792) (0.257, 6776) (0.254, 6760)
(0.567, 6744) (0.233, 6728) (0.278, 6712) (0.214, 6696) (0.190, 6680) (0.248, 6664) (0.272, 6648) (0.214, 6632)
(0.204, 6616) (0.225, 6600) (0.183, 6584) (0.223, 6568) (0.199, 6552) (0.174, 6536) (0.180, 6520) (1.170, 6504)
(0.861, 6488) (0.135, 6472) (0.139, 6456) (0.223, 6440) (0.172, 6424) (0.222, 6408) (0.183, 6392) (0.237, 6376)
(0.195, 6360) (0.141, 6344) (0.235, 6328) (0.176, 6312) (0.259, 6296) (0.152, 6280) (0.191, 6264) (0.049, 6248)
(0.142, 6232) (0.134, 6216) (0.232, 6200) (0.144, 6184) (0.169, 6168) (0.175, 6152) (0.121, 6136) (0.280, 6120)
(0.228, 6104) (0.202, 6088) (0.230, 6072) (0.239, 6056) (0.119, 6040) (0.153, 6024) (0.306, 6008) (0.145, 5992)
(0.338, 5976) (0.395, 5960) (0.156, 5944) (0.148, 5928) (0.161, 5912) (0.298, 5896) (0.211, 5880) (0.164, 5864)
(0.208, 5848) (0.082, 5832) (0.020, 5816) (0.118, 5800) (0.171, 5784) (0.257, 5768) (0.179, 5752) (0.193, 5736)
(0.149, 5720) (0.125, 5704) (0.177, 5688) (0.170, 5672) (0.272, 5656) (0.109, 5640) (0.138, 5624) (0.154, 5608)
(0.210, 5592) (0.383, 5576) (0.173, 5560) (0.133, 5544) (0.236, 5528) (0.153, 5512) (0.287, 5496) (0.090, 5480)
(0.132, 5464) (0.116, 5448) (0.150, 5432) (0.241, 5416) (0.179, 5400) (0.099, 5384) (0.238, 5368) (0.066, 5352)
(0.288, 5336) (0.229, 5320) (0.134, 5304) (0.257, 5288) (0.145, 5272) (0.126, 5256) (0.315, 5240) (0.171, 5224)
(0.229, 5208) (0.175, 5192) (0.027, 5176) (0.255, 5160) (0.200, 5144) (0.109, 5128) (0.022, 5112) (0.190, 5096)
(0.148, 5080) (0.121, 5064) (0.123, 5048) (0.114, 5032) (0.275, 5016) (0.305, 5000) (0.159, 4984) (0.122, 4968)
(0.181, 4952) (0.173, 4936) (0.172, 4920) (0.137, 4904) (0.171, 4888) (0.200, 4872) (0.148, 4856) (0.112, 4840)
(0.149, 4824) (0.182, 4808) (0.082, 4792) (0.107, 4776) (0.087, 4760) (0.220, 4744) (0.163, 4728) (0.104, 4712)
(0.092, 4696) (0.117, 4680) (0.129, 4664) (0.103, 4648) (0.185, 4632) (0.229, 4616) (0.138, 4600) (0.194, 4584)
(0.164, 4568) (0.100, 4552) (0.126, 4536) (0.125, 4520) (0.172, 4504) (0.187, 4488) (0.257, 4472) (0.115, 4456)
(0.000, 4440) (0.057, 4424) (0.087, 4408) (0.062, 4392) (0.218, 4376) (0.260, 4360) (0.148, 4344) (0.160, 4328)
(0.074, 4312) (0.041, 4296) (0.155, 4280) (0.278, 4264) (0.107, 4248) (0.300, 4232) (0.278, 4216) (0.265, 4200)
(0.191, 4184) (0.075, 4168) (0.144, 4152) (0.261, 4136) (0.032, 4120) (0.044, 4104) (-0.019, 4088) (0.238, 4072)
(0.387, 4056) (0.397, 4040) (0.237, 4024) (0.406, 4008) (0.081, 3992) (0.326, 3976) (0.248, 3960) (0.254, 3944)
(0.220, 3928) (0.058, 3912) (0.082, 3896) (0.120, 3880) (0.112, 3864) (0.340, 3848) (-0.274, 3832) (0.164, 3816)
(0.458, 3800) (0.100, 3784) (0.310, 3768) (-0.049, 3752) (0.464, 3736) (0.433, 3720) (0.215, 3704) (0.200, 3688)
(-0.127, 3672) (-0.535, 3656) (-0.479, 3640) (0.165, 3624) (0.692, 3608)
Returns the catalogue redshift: 0.742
